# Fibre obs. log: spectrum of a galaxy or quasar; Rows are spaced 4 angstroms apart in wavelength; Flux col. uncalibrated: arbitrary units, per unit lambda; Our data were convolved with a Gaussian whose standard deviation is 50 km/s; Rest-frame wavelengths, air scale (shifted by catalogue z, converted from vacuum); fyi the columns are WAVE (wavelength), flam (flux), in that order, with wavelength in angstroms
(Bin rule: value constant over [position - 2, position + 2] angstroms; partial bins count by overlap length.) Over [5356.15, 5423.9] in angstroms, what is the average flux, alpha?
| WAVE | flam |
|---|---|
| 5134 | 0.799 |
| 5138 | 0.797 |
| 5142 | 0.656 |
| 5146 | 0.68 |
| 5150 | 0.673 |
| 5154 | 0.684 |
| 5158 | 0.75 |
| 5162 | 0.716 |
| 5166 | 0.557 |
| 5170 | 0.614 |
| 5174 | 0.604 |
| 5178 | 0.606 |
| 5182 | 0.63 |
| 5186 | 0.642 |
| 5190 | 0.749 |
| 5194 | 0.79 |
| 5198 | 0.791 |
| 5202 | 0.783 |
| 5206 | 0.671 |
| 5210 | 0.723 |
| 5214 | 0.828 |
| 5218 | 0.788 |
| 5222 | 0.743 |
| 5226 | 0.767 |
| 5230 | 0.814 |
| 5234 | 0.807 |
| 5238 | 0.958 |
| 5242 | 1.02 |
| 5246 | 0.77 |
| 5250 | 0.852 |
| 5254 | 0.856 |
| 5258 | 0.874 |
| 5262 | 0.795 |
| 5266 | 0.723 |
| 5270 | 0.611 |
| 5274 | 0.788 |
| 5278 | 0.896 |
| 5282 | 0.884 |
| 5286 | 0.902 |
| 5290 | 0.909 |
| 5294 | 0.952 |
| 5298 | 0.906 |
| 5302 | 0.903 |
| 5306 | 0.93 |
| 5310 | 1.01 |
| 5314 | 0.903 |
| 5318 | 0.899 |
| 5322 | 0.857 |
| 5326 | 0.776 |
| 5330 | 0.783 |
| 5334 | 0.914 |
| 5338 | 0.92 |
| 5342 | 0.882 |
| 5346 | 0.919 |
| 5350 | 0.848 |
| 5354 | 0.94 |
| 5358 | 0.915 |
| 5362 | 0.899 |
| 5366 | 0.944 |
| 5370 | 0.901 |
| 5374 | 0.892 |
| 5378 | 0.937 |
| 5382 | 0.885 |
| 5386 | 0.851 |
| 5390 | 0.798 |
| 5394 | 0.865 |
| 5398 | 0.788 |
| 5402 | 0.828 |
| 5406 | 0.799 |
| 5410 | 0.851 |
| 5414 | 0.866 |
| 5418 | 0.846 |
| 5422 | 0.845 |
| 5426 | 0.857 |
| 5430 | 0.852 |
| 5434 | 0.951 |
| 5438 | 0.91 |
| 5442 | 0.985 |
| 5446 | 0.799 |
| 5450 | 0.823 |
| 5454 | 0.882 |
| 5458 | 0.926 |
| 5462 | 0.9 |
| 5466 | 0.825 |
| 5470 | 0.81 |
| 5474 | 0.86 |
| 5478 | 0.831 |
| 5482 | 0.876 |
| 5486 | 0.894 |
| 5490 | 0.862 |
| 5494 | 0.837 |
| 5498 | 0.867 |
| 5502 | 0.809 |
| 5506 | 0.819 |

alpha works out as 0.865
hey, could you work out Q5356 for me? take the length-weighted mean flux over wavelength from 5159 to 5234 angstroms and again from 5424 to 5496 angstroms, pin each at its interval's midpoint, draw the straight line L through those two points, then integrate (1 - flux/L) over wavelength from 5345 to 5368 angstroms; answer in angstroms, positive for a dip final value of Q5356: -2.9 angstroms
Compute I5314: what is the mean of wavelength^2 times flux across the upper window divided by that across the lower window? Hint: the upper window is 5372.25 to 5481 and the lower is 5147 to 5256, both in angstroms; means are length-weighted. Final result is 1.3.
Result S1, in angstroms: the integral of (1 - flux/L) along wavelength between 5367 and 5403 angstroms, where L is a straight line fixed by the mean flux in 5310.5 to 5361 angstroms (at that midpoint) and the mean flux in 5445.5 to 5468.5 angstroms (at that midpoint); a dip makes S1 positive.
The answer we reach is 0.5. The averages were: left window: 0.884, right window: 0.862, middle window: 0.864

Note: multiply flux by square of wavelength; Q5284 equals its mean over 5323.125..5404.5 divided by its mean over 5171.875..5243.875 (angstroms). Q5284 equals 1.22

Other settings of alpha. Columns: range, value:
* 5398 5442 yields 0.863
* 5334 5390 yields 0.899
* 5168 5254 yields 0.762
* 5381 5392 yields 0.841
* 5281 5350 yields 0.896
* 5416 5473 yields 0.872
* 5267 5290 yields 0.82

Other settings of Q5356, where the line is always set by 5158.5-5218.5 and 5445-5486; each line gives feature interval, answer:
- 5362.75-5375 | -1.7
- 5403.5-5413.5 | -0.1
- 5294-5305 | -2.2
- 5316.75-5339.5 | -2.3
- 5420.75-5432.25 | -0.3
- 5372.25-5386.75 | -1.6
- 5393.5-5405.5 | 0.0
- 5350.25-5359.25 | -1.4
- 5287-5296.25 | -2.1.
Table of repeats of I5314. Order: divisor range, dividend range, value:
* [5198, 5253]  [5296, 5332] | 1.13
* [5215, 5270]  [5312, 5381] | 1.13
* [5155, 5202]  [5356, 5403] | 1.39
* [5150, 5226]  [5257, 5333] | 1.27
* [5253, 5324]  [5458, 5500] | 1.06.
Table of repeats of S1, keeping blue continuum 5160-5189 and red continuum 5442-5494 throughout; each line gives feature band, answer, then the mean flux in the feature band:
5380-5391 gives -0.7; 0.849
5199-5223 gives -3.7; 0.758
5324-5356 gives -4.7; 0.873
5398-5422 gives -0.6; 0.834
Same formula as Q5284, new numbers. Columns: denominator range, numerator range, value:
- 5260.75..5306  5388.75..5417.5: 1.02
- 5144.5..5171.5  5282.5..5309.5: 1.45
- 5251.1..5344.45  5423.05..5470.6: 1.07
